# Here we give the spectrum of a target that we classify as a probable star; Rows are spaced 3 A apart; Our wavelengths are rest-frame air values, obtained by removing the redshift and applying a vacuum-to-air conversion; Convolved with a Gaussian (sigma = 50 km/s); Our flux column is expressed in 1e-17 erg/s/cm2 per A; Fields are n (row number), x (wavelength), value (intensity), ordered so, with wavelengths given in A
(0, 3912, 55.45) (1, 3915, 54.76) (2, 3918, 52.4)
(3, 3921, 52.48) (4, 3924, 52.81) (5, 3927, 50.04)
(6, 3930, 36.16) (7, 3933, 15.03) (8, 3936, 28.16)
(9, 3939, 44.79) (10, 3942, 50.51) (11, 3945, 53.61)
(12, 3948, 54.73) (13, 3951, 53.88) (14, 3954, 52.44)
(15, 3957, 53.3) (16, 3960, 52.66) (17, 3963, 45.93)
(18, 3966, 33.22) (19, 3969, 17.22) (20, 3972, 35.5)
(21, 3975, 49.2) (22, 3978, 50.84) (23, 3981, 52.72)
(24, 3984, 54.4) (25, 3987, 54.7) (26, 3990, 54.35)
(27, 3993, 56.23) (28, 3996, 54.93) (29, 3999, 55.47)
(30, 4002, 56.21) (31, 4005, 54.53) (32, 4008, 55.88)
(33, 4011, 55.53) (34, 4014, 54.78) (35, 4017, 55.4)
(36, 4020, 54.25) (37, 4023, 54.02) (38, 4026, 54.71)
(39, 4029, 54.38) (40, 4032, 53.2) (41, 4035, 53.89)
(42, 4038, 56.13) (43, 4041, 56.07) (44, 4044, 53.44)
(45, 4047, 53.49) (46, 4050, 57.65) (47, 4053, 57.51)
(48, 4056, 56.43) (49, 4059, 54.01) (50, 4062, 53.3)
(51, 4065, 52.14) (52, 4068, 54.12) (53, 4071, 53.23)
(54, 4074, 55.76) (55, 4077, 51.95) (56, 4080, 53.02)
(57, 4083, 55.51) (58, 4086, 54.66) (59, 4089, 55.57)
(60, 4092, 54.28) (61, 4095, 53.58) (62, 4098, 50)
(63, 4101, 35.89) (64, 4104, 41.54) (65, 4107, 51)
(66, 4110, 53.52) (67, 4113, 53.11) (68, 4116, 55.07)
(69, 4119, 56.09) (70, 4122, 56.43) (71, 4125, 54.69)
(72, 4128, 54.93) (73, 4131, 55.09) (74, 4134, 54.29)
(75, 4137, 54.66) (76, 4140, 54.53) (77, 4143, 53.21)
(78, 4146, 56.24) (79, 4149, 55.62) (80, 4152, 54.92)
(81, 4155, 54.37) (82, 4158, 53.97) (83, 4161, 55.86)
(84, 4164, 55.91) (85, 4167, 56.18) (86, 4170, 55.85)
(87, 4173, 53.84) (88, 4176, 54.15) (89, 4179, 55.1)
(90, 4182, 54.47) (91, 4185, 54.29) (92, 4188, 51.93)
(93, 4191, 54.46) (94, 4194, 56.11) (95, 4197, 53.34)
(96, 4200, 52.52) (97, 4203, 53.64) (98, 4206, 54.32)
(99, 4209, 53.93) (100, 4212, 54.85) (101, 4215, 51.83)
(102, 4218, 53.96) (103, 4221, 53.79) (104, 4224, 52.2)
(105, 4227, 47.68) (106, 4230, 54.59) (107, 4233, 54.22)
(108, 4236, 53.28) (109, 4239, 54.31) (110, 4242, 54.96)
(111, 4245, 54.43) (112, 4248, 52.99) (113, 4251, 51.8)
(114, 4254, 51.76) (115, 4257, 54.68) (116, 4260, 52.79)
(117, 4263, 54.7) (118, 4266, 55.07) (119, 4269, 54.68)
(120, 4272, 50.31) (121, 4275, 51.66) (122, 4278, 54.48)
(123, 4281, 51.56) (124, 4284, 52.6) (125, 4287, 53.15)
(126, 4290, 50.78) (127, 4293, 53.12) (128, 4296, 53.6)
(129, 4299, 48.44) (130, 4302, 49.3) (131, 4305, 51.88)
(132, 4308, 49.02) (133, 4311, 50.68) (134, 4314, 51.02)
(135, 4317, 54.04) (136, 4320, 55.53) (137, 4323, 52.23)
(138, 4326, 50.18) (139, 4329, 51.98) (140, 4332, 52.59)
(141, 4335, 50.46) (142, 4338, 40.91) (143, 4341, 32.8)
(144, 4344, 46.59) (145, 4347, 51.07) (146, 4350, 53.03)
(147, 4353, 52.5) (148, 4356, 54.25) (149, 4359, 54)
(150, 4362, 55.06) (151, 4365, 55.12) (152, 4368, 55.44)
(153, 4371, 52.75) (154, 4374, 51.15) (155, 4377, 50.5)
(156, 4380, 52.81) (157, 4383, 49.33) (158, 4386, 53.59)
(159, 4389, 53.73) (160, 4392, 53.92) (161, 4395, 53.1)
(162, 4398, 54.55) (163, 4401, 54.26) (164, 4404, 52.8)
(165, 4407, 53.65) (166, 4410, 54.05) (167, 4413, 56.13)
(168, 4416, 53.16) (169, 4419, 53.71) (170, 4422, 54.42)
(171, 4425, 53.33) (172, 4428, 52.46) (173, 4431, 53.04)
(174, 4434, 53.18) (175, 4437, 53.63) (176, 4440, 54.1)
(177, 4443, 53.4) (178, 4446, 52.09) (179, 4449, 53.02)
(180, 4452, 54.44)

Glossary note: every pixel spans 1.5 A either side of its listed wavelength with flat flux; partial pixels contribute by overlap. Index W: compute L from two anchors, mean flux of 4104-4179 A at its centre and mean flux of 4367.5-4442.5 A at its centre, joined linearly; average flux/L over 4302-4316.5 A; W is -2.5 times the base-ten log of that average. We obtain 0.062 mag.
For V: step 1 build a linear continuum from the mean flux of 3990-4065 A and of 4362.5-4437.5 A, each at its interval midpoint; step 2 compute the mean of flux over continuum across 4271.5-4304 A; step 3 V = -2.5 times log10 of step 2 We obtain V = 0.04 mag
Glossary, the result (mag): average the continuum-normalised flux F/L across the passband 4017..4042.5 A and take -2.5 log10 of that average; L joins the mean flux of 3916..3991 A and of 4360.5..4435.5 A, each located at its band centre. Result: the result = -0.16 mag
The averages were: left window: 46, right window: 53.4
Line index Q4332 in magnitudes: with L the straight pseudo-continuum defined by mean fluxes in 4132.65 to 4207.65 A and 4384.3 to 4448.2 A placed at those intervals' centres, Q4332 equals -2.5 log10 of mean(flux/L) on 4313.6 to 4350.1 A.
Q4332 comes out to 0.099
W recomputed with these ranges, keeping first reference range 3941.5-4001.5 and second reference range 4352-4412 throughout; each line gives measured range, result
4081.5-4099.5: -0.071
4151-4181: -0.076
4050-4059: -0.130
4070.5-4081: -0.066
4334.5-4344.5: 0.264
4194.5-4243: -0.033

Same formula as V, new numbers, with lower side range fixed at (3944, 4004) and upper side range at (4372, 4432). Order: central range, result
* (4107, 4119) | -0.06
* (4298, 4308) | 0.05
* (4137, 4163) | -0.08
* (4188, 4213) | -0.05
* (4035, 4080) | -0.09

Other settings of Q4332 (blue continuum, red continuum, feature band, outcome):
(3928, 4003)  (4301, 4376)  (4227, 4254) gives -0.07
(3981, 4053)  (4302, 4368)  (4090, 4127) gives 0.05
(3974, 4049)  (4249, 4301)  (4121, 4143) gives -0.02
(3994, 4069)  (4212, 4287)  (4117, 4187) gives -0.02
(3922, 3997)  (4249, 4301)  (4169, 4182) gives -0.08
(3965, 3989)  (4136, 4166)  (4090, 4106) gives 0.09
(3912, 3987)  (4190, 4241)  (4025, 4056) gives -0.14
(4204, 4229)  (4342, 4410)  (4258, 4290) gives 0.00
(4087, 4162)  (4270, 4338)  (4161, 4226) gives -0.03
